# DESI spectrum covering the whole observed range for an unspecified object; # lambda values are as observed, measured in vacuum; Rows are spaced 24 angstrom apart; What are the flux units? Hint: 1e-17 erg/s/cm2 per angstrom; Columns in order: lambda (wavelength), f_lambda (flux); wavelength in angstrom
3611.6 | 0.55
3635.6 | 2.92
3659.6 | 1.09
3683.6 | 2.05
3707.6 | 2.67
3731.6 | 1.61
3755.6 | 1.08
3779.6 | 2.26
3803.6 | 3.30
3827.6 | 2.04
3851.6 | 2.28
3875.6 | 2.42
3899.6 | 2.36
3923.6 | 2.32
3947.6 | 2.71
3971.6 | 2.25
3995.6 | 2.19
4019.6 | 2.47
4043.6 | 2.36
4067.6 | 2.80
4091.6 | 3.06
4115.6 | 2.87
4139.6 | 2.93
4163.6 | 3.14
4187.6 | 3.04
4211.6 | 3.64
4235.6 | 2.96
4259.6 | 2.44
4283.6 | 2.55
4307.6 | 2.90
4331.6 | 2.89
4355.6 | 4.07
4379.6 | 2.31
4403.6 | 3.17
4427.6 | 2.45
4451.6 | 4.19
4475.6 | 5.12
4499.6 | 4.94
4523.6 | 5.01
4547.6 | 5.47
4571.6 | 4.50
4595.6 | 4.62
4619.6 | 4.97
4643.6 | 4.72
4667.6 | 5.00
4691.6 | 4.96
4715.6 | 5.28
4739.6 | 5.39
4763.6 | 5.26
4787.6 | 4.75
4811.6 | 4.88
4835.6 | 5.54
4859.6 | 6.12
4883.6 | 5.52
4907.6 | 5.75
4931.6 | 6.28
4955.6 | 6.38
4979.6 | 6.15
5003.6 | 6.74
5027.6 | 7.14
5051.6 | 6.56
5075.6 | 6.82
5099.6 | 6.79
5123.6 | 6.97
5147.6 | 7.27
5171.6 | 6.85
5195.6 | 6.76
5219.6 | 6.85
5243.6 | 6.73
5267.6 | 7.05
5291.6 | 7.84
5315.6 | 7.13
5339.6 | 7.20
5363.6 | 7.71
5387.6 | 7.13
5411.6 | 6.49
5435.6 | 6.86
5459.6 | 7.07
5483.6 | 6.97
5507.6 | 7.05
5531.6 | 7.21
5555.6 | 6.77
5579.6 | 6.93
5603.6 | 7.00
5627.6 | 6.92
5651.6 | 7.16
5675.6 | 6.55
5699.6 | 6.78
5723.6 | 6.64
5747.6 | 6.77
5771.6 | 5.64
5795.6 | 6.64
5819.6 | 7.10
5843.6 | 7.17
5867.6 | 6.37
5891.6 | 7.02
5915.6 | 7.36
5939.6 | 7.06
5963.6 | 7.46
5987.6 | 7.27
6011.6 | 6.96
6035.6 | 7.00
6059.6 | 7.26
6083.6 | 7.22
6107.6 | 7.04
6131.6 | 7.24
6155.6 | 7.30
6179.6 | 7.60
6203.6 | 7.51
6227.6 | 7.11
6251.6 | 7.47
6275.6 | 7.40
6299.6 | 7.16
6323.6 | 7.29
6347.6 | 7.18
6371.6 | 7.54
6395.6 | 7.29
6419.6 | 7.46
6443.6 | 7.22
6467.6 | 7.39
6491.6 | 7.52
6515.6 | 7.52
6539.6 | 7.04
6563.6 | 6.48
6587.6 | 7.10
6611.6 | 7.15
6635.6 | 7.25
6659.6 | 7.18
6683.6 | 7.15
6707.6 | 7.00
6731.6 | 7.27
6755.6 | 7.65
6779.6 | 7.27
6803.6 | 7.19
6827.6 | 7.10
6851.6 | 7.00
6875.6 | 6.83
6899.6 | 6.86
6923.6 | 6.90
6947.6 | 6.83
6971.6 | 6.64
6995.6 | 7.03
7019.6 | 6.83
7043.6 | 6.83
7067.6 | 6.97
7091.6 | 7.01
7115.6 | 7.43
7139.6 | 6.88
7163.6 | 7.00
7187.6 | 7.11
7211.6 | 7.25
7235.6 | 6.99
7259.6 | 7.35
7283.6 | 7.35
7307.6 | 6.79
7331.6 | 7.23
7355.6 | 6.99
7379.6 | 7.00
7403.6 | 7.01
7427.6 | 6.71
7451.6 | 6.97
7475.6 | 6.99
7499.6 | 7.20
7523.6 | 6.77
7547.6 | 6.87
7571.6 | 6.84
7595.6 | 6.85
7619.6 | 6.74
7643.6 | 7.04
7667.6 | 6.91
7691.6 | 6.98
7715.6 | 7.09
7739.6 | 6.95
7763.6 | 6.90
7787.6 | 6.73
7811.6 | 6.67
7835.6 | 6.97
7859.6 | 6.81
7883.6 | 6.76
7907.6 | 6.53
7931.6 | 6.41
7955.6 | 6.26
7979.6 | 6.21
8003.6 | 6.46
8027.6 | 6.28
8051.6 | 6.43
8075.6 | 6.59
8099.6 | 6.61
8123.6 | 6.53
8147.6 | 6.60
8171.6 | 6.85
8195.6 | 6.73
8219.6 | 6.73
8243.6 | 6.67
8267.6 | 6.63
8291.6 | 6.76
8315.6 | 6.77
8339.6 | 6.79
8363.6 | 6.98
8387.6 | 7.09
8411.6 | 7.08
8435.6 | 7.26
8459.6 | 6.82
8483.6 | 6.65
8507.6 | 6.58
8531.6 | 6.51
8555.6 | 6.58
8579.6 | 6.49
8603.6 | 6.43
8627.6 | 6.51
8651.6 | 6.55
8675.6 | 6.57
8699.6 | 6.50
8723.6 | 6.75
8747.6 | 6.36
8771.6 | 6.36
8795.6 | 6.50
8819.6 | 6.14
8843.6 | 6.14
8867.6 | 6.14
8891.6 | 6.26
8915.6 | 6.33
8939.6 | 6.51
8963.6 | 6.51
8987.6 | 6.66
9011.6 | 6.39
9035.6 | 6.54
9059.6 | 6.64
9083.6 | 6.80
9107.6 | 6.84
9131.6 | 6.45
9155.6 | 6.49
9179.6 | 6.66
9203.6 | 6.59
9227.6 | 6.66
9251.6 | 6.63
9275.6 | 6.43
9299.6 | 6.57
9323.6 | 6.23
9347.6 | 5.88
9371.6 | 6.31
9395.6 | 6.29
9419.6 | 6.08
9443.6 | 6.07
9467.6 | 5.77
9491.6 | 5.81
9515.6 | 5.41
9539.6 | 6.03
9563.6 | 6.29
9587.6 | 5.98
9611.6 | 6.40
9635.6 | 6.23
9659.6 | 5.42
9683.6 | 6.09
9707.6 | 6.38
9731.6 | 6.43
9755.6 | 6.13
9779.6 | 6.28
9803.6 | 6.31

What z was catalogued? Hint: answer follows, 0.114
